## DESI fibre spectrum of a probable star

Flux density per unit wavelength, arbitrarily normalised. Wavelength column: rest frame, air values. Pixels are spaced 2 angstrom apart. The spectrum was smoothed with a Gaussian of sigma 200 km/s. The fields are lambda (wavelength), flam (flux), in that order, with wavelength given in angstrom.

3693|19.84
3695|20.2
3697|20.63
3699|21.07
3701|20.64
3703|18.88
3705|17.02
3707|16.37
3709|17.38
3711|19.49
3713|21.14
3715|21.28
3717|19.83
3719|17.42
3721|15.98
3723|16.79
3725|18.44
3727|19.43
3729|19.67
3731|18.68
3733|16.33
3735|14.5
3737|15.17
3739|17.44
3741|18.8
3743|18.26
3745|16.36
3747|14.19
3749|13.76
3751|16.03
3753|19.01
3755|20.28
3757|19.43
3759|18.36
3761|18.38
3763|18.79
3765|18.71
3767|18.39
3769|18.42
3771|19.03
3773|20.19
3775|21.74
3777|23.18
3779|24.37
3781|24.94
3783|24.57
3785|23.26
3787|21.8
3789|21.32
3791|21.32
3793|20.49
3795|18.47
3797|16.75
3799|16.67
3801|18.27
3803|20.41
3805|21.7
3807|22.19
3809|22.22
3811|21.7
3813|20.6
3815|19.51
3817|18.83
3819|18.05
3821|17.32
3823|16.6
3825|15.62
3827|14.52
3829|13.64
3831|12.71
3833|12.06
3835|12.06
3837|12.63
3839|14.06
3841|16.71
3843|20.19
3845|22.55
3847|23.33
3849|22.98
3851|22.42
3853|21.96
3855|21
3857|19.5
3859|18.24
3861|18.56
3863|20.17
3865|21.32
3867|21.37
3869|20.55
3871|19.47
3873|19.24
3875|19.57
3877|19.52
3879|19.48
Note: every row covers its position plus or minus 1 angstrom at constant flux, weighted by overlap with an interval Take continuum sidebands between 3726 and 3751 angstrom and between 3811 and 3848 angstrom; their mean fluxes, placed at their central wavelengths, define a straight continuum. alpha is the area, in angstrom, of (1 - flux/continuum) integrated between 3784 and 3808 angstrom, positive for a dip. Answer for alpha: -4.8 angstrom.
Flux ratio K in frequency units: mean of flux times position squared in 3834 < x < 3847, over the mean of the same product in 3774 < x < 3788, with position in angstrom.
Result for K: 0.75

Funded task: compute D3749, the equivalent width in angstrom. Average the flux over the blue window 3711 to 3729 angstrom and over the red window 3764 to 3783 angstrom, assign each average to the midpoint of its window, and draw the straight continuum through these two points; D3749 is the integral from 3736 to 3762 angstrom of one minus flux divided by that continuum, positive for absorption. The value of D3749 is 3.6 angstrom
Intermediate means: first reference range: 18.9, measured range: 17.3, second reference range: 21.2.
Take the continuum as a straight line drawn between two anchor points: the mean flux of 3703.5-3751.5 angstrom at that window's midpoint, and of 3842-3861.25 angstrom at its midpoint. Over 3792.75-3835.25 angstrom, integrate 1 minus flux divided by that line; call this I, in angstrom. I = 4.7 angstrom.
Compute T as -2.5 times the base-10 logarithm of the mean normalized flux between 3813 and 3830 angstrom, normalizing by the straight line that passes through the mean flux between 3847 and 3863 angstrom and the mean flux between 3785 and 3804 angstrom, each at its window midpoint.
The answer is 0.19 mag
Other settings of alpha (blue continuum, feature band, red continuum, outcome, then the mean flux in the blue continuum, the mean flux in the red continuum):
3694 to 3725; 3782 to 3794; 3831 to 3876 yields -2.02 angstrom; 18.9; 18.9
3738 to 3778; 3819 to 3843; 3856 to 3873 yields 5.75 angstrom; 18.4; 19.9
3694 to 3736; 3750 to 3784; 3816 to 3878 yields -3.19 angstrom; 18.6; 18.3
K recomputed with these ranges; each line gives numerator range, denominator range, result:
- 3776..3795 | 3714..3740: 1.31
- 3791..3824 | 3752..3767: 1.05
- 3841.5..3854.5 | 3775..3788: 0.97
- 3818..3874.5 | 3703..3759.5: 1.09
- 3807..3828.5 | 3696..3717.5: 1.01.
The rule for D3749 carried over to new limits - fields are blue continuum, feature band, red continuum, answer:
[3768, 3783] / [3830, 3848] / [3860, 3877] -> 3.8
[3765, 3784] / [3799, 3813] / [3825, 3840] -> -3.1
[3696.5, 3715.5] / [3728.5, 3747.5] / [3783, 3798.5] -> 2.7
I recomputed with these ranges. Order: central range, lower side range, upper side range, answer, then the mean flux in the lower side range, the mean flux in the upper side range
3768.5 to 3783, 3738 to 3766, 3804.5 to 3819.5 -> -2.4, 17.7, 20.6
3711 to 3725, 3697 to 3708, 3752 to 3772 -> 0.1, 19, 18.9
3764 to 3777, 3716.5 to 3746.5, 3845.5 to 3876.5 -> -0.9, 17.4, 20.7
